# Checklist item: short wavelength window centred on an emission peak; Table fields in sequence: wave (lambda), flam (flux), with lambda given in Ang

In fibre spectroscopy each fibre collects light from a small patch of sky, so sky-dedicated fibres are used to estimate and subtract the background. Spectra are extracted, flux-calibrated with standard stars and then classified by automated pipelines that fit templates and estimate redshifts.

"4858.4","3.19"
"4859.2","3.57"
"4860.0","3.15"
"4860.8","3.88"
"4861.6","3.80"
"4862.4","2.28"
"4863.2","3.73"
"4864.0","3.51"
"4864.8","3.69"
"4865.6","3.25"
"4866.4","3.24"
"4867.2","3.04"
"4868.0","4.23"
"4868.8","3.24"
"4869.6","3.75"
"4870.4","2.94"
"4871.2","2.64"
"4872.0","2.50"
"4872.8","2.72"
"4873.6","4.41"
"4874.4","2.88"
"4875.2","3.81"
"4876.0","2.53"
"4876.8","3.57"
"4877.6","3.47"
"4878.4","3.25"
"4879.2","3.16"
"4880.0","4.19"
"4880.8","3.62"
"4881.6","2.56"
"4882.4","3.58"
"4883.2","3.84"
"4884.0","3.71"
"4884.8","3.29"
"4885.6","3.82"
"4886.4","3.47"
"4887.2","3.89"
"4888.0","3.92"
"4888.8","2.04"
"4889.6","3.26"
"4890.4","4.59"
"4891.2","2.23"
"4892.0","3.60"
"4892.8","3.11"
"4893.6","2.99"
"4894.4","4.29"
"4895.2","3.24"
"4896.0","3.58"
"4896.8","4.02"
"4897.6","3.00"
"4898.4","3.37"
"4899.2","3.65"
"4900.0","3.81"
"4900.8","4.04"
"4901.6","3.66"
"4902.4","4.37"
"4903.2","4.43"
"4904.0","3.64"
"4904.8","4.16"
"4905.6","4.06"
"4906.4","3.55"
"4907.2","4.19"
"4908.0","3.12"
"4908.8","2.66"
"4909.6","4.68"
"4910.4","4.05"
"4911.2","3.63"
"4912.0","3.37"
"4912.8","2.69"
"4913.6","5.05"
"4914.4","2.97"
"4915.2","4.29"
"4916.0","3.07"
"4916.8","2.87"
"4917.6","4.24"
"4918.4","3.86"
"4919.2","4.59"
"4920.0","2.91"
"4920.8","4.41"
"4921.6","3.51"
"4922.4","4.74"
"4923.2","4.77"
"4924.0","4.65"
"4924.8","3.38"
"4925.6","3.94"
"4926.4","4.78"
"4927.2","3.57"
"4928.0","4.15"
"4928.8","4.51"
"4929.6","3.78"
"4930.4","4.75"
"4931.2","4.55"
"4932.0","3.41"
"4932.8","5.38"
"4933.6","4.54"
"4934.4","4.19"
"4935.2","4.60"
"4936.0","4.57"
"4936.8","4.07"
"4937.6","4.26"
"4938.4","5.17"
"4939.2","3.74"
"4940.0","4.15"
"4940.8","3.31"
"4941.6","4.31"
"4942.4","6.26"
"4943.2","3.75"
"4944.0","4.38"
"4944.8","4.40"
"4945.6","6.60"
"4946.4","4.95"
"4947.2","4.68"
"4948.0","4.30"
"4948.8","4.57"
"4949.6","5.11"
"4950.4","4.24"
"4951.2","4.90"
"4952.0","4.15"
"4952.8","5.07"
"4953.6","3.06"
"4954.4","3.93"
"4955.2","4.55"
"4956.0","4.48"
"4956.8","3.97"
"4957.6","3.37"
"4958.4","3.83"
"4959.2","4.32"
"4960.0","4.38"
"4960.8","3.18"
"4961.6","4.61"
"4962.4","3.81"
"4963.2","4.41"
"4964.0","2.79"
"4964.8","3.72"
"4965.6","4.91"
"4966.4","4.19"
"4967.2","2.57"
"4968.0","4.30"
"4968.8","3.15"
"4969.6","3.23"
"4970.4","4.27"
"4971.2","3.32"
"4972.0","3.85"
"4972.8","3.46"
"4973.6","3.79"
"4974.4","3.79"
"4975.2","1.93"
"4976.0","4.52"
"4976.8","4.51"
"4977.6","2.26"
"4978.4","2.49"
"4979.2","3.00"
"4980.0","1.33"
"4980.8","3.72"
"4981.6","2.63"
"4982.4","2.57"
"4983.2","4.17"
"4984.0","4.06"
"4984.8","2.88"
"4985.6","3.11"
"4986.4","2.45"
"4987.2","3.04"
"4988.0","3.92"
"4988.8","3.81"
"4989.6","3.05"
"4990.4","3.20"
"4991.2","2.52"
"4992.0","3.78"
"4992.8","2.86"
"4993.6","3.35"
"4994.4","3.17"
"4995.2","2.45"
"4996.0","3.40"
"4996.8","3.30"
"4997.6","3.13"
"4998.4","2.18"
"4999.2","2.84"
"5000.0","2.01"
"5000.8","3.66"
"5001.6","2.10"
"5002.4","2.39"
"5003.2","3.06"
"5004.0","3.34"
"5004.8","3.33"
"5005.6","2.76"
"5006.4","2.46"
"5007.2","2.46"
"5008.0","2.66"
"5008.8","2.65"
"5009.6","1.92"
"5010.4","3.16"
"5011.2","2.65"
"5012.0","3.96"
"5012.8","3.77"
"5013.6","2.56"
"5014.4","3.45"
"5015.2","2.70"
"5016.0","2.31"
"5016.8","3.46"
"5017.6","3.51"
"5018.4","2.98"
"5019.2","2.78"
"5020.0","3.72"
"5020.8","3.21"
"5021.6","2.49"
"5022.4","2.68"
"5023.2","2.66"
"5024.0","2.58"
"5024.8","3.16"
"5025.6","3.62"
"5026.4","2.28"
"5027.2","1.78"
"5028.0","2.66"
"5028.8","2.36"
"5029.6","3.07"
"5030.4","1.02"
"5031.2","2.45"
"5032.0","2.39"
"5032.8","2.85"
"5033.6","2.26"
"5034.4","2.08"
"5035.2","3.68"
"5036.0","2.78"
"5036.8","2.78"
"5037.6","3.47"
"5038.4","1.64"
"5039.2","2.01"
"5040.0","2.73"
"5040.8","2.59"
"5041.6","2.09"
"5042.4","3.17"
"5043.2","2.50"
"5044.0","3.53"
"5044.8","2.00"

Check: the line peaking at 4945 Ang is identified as C III]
